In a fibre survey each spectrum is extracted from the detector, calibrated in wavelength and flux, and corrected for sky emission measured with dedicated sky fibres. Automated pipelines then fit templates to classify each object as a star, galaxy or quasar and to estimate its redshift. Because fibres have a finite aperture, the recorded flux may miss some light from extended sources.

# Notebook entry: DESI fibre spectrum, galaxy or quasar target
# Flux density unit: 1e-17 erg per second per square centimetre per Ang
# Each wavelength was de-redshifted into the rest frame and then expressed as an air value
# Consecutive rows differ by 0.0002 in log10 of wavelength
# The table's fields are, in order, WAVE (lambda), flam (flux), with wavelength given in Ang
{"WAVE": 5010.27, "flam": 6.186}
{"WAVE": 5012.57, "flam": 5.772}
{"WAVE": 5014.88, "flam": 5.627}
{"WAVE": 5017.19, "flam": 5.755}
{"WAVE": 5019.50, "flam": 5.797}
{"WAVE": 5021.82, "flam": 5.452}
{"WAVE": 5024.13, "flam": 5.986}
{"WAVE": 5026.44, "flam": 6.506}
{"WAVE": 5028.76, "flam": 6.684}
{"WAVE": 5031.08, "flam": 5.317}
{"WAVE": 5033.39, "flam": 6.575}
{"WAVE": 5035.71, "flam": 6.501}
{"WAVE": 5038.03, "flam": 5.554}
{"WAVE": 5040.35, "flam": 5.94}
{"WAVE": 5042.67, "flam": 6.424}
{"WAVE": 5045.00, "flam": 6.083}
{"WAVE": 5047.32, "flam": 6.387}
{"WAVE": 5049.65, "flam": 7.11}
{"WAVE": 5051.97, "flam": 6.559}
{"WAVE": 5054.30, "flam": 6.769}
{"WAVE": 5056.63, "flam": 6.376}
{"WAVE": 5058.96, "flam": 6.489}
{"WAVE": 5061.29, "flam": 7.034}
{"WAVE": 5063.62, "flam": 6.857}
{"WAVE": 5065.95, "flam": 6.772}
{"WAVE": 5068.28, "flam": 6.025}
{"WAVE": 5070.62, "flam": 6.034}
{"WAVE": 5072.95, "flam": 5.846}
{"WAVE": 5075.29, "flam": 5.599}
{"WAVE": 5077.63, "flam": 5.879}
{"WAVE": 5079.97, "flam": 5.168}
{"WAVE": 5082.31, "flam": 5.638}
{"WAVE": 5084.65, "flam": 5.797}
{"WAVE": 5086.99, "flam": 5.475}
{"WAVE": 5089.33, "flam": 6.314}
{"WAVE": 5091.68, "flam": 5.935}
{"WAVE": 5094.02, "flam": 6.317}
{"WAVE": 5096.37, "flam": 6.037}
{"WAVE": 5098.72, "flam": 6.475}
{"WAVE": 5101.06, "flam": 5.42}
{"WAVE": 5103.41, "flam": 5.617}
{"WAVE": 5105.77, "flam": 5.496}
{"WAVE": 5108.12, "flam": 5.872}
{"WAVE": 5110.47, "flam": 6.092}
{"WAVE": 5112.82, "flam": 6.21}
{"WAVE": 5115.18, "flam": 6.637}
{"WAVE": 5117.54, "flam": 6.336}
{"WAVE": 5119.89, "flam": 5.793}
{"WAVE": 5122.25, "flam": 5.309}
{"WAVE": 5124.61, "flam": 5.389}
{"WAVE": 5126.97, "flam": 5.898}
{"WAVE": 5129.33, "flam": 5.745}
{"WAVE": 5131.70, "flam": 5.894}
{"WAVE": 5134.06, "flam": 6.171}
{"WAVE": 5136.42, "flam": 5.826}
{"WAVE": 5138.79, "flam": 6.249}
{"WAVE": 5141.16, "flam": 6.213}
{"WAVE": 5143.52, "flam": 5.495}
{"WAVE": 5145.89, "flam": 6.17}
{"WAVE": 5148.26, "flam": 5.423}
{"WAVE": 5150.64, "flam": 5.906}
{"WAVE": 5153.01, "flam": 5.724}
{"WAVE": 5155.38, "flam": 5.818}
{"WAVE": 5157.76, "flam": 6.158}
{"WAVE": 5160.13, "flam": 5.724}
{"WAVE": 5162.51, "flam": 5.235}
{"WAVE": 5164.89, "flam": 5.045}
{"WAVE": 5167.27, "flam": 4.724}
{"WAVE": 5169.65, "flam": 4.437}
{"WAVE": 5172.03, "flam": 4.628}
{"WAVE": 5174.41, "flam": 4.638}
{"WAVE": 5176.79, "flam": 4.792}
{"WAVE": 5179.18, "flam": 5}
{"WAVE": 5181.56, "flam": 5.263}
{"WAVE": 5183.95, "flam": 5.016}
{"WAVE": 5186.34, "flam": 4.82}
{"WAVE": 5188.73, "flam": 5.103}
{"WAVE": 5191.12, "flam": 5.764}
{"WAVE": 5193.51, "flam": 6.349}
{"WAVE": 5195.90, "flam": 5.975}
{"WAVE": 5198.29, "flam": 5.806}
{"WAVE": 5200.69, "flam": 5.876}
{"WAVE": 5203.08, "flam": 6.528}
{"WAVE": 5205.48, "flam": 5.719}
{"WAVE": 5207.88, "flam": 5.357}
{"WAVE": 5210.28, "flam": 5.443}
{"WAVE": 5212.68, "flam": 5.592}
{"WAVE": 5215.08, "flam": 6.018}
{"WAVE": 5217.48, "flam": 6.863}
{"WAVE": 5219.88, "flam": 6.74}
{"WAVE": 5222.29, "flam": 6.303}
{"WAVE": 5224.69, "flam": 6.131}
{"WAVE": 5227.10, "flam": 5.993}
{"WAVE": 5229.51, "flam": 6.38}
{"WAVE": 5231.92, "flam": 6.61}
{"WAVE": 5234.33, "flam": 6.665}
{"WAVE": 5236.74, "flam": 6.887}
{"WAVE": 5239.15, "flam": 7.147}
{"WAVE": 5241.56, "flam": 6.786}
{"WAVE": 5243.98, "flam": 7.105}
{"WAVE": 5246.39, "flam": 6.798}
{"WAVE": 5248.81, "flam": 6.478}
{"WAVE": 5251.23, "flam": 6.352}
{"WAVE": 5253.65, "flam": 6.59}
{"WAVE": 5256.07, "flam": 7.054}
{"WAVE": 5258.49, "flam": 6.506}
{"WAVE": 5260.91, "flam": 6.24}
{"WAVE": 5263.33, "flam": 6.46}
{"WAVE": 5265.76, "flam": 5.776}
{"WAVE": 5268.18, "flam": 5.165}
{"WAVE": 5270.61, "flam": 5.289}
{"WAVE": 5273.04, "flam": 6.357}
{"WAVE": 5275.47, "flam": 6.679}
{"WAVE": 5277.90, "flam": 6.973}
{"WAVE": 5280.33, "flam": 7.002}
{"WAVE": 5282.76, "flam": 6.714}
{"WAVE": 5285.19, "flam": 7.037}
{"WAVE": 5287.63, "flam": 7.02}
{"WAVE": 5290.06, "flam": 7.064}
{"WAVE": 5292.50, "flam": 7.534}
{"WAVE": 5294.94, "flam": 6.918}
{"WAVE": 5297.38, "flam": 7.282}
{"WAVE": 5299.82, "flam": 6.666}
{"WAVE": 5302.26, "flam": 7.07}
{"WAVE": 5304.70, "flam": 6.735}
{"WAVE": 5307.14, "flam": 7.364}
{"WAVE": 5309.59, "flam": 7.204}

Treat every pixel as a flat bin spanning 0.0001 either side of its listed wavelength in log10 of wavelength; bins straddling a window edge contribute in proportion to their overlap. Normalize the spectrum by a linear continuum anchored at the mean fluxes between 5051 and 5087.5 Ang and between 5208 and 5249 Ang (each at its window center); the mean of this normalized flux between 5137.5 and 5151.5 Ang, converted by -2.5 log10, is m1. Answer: 0.07 mag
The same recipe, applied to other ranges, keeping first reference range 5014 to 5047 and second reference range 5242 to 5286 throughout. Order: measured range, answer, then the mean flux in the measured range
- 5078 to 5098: 0.052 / 5.85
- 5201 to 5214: 0.113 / 5.74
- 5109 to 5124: 0.028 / 6.03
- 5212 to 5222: 0.008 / 6.34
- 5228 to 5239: -0.041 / 6.67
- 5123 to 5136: 0.075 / 5.8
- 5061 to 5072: -0.069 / 6.5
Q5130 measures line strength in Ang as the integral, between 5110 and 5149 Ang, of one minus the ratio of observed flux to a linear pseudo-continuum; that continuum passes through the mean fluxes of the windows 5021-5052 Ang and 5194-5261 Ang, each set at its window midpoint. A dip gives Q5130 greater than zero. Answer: 2.2 Ang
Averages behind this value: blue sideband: 6.22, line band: 5.94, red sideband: 6.36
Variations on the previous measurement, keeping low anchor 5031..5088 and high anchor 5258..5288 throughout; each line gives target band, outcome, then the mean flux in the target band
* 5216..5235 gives -0.3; 6.45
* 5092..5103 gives 0.4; 6.03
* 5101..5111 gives 0.8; 5.7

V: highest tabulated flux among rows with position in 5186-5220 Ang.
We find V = 6.863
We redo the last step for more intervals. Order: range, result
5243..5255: 7.105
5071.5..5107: 6.475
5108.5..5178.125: 6.637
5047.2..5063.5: 7.11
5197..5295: 7.534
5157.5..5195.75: 6.349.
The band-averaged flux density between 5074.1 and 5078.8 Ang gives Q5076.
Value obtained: 5.73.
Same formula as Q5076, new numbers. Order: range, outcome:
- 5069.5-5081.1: 5.71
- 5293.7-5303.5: 6.98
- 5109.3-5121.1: 6.21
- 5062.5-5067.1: 6.82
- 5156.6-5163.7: 5.7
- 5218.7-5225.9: 6.39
